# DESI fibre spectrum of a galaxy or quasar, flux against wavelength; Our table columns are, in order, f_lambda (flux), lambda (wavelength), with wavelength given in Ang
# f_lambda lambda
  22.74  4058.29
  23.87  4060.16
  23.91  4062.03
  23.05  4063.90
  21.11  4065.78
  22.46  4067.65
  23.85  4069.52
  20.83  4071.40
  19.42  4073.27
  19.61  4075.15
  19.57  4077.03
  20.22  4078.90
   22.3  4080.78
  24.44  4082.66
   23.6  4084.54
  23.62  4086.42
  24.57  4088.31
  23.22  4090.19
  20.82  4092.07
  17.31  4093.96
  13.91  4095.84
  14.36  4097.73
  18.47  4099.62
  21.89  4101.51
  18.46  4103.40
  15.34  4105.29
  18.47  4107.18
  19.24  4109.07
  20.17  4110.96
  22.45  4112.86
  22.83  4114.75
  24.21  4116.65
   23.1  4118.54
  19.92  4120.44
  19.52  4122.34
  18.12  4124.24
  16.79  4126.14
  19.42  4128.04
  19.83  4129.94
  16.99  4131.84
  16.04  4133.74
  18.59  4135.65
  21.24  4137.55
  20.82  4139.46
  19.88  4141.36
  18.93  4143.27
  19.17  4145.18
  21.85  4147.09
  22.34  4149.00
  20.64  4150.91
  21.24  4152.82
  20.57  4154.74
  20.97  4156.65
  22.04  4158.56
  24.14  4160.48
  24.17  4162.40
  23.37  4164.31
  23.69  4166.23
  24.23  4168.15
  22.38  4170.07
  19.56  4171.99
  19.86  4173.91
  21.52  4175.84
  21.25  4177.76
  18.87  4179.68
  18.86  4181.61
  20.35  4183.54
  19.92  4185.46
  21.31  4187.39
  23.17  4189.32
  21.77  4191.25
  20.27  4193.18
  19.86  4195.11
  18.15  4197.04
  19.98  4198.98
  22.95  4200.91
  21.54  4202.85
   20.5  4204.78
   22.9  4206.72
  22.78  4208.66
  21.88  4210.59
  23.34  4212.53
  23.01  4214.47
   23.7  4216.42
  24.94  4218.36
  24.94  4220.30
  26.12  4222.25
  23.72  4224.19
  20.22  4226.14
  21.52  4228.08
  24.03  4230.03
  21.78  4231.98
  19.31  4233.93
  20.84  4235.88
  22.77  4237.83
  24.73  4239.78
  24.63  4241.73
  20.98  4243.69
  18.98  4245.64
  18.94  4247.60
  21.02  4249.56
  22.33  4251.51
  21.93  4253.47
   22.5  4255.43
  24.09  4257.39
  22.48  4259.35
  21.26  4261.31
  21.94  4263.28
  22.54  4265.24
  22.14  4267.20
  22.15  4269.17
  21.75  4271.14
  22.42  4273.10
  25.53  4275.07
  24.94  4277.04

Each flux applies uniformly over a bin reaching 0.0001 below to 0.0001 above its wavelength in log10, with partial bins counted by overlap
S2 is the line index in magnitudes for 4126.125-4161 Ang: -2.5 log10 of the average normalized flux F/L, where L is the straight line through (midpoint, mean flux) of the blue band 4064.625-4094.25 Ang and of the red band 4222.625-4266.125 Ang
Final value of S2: 0.090 mag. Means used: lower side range 21.8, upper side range 22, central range 20.1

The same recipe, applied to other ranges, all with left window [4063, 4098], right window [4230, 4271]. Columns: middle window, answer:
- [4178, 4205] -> 0.06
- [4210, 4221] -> -0.09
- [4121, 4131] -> 0.14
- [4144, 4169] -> -0.03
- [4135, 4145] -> 0.08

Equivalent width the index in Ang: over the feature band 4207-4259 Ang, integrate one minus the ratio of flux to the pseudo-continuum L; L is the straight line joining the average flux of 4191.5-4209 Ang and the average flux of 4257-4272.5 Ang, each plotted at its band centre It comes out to -2.2 Ang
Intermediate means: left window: 21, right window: 22.2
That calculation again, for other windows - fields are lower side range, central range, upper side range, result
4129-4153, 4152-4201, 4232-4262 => -2.05 Ang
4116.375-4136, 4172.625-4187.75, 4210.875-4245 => 0.69 Ang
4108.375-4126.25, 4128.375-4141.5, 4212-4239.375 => 1.33 Ang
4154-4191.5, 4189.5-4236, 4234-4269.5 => -0.75 Ang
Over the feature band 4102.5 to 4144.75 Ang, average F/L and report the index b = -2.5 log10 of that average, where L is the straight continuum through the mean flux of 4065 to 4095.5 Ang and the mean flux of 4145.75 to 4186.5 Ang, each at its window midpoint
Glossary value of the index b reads 0.10 mag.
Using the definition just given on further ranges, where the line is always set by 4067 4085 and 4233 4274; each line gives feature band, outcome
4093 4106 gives 0.25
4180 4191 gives 0.06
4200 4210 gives -0.02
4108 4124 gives 0.02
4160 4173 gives -0.06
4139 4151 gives 0.06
